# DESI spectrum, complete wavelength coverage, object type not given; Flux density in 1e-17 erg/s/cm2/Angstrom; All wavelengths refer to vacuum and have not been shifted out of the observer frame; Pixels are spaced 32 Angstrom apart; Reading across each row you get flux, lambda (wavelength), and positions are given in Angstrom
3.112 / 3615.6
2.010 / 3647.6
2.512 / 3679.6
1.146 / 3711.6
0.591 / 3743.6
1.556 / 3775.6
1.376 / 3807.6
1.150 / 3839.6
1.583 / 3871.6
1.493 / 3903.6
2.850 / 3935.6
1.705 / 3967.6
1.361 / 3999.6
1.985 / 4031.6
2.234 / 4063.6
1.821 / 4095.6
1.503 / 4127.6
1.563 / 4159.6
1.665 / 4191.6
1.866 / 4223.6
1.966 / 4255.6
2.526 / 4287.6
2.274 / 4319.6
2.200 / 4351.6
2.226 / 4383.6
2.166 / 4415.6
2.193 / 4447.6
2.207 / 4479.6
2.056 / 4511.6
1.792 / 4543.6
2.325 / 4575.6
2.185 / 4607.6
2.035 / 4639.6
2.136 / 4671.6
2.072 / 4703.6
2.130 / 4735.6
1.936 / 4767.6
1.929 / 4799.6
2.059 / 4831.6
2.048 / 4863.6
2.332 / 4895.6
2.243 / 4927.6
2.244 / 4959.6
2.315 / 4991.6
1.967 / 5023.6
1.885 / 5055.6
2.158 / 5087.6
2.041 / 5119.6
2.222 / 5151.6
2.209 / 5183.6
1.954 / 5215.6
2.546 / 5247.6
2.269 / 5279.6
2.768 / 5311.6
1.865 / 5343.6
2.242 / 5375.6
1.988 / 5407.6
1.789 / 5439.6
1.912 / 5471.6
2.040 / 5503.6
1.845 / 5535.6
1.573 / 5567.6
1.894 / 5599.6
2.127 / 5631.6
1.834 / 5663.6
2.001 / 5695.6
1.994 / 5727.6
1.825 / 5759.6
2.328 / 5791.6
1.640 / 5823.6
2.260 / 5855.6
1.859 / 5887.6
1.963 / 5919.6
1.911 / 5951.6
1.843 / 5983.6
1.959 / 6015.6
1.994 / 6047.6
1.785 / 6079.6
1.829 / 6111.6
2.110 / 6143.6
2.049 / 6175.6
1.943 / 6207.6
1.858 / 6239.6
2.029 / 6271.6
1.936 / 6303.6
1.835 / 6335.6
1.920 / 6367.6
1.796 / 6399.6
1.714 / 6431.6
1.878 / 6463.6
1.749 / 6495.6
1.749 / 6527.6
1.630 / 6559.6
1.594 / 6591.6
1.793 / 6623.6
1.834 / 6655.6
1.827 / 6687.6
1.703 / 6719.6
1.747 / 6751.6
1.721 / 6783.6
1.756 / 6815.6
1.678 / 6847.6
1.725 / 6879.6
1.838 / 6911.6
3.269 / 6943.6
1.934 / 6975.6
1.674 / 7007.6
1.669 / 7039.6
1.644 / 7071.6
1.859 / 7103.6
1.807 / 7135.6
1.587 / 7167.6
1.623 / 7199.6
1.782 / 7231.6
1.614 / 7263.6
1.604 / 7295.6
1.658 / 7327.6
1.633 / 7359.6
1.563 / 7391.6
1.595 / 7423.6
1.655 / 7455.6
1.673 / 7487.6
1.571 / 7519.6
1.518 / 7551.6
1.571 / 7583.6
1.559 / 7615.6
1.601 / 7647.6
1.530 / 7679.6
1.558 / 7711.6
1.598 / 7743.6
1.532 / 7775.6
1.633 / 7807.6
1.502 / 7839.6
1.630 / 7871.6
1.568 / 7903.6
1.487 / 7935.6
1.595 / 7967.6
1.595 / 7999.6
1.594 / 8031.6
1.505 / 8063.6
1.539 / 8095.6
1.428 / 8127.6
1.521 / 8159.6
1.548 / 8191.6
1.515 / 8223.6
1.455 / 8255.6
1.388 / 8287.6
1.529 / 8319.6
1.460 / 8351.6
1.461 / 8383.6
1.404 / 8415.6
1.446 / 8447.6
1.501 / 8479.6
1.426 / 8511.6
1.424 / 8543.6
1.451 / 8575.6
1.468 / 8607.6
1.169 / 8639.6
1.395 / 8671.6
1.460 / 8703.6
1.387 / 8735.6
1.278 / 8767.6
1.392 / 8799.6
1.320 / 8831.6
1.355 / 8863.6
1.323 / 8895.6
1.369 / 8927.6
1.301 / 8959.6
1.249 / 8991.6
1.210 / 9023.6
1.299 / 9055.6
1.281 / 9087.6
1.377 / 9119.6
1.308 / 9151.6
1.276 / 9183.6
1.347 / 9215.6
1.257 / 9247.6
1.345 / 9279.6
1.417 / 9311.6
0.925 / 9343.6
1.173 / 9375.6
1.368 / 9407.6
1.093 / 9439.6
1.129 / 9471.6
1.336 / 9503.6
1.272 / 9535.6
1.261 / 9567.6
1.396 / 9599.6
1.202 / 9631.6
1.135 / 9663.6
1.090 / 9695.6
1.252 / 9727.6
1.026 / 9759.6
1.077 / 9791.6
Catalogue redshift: 0.06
